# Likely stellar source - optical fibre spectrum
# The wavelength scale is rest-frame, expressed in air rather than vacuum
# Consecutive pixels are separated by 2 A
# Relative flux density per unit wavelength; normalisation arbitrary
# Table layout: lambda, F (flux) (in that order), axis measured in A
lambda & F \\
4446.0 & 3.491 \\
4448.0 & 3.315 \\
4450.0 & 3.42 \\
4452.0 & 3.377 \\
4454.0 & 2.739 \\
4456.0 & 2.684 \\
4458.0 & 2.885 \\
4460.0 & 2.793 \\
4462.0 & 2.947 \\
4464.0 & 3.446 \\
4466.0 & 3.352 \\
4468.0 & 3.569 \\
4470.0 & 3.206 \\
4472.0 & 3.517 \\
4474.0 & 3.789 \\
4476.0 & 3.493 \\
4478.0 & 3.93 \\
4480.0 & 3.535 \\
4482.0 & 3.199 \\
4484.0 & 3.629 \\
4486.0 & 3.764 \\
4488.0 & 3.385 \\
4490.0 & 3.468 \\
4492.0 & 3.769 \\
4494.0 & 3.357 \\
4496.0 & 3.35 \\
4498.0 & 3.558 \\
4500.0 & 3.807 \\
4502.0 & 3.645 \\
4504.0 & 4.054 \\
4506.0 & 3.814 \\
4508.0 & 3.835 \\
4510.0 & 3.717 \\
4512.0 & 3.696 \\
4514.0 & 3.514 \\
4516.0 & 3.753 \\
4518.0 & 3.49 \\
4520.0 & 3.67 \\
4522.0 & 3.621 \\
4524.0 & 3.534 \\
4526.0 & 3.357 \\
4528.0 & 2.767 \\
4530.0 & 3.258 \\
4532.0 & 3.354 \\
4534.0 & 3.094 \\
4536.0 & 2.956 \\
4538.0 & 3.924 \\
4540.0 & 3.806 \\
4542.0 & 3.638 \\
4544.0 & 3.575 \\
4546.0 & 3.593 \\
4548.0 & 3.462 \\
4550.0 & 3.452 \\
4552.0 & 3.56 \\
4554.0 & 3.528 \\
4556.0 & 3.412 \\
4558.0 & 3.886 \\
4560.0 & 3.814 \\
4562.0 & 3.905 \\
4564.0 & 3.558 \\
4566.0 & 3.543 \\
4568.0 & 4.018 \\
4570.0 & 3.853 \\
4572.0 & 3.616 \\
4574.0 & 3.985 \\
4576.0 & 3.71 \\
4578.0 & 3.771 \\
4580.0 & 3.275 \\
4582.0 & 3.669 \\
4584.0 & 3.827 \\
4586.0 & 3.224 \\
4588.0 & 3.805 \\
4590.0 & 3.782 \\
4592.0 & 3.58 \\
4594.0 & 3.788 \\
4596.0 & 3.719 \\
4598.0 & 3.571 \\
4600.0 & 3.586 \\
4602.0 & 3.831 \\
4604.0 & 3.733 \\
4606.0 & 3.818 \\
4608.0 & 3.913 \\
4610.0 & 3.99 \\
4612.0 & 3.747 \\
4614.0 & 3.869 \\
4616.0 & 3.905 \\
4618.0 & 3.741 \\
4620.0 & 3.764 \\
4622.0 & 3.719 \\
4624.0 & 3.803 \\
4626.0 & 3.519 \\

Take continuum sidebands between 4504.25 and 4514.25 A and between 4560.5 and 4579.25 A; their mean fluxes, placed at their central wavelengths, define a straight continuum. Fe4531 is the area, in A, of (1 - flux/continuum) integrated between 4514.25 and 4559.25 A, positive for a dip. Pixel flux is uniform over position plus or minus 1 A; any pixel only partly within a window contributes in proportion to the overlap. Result 3.3 A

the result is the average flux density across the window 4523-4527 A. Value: 3.45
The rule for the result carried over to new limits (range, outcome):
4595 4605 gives 3.69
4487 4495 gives 3.49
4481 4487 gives 3.53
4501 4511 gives 3.81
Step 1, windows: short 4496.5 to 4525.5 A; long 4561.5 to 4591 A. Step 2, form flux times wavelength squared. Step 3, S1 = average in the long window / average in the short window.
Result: 1.0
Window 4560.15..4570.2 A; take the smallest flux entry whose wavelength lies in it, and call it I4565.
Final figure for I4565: 3.543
